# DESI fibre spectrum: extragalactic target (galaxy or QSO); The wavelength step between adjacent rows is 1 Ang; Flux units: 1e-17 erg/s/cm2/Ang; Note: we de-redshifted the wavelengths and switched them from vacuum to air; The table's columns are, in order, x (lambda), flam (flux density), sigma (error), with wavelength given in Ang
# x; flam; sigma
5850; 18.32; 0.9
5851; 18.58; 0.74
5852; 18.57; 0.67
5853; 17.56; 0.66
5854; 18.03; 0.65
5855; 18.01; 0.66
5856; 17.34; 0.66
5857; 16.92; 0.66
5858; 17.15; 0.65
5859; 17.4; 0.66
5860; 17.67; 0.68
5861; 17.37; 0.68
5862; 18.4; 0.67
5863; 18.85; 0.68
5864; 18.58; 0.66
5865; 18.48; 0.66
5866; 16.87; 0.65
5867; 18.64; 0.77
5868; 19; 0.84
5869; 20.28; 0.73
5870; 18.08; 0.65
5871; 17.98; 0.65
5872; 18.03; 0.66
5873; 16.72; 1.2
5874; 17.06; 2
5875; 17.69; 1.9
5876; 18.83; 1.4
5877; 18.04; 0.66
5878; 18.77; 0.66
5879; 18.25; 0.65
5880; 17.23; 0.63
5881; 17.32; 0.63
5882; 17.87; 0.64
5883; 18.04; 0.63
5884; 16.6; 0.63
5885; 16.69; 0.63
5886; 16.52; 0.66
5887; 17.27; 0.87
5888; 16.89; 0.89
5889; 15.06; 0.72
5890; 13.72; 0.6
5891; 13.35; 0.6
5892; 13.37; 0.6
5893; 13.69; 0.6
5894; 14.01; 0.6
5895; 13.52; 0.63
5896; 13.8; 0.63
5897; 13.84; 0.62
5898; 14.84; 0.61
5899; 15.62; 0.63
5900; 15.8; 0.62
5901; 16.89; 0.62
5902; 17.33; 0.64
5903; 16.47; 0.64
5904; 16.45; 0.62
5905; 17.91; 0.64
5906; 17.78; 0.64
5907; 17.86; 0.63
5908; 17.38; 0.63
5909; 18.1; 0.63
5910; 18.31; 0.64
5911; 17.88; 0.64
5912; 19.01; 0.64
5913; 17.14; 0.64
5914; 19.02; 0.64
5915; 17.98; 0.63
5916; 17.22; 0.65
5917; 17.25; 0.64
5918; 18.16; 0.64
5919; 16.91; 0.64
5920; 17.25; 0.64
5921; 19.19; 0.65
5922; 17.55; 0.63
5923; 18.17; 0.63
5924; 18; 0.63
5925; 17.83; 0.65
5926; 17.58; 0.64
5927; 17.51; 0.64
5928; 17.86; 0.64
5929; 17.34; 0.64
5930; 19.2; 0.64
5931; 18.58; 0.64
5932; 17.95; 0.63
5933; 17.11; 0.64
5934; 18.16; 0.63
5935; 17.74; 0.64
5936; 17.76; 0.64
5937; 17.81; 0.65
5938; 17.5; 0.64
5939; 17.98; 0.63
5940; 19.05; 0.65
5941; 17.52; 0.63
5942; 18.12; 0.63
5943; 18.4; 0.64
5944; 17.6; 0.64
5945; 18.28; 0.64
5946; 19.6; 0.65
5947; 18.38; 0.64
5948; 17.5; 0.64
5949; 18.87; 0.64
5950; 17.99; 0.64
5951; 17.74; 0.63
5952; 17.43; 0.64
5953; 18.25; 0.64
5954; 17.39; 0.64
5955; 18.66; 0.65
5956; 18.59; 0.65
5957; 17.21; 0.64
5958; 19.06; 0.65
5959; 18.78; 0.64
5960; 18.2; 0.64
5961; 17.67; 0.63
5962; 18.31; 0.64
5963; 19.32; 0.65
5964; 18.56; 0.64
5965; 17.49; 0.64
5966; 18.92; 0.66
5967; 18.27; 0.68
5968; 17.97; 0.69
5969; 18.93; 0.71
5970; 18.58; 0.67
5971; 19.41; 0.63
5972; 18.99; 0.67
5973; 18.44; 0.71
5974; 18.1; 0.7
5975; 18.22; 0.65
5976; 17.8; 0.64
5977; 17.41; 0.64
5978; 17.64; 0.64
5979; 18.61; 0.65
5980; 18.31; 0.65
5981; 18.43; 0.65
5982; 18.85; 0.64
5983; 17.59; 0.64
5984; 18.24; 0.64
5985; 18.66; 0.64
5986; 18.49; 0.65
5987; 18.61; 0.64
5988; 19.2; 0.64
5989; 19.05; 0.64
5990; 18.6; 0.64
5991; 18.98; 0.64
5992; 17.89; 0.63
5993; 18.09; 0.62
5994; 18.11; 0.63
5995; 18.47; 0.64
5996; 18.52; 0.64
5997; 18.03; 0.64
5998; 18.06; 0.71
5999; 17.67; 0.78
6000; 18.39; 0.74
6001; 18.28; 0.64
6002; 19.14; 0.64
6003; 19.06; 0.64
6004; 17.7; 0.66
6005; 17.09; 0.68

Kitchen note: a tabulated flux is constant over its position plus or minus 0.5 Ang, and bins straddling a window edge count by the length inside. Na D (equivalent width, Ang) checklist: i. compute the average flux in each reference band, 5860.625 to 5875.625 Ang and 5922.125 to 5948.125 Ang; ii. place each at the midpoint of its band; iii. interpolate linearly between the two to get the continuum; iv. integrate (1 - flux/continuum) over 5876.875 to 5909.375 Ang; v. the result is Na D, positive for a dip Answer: 3.4 Ang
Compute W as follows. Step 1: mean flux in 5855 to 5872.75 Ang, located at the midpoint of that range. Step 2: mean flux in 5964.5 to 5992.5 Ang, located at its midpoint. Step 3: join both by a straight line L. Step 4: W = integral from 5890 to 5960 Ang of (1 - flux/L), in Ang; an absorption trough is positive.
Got 3.4 Ang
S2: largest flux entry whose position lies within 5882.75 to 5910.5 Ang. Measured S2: 18.31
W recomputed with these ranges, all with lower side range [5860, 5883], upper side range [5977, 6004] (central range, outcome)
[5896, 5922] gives 1.4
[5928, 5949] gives 0.2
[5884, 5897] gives 2.4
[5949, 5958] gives 0.1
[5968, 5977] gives -0.1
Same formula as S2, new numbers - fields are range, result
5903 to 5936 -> 19.2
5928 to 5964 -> 19.6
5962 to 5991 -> 19.41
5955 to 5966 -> 19.32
